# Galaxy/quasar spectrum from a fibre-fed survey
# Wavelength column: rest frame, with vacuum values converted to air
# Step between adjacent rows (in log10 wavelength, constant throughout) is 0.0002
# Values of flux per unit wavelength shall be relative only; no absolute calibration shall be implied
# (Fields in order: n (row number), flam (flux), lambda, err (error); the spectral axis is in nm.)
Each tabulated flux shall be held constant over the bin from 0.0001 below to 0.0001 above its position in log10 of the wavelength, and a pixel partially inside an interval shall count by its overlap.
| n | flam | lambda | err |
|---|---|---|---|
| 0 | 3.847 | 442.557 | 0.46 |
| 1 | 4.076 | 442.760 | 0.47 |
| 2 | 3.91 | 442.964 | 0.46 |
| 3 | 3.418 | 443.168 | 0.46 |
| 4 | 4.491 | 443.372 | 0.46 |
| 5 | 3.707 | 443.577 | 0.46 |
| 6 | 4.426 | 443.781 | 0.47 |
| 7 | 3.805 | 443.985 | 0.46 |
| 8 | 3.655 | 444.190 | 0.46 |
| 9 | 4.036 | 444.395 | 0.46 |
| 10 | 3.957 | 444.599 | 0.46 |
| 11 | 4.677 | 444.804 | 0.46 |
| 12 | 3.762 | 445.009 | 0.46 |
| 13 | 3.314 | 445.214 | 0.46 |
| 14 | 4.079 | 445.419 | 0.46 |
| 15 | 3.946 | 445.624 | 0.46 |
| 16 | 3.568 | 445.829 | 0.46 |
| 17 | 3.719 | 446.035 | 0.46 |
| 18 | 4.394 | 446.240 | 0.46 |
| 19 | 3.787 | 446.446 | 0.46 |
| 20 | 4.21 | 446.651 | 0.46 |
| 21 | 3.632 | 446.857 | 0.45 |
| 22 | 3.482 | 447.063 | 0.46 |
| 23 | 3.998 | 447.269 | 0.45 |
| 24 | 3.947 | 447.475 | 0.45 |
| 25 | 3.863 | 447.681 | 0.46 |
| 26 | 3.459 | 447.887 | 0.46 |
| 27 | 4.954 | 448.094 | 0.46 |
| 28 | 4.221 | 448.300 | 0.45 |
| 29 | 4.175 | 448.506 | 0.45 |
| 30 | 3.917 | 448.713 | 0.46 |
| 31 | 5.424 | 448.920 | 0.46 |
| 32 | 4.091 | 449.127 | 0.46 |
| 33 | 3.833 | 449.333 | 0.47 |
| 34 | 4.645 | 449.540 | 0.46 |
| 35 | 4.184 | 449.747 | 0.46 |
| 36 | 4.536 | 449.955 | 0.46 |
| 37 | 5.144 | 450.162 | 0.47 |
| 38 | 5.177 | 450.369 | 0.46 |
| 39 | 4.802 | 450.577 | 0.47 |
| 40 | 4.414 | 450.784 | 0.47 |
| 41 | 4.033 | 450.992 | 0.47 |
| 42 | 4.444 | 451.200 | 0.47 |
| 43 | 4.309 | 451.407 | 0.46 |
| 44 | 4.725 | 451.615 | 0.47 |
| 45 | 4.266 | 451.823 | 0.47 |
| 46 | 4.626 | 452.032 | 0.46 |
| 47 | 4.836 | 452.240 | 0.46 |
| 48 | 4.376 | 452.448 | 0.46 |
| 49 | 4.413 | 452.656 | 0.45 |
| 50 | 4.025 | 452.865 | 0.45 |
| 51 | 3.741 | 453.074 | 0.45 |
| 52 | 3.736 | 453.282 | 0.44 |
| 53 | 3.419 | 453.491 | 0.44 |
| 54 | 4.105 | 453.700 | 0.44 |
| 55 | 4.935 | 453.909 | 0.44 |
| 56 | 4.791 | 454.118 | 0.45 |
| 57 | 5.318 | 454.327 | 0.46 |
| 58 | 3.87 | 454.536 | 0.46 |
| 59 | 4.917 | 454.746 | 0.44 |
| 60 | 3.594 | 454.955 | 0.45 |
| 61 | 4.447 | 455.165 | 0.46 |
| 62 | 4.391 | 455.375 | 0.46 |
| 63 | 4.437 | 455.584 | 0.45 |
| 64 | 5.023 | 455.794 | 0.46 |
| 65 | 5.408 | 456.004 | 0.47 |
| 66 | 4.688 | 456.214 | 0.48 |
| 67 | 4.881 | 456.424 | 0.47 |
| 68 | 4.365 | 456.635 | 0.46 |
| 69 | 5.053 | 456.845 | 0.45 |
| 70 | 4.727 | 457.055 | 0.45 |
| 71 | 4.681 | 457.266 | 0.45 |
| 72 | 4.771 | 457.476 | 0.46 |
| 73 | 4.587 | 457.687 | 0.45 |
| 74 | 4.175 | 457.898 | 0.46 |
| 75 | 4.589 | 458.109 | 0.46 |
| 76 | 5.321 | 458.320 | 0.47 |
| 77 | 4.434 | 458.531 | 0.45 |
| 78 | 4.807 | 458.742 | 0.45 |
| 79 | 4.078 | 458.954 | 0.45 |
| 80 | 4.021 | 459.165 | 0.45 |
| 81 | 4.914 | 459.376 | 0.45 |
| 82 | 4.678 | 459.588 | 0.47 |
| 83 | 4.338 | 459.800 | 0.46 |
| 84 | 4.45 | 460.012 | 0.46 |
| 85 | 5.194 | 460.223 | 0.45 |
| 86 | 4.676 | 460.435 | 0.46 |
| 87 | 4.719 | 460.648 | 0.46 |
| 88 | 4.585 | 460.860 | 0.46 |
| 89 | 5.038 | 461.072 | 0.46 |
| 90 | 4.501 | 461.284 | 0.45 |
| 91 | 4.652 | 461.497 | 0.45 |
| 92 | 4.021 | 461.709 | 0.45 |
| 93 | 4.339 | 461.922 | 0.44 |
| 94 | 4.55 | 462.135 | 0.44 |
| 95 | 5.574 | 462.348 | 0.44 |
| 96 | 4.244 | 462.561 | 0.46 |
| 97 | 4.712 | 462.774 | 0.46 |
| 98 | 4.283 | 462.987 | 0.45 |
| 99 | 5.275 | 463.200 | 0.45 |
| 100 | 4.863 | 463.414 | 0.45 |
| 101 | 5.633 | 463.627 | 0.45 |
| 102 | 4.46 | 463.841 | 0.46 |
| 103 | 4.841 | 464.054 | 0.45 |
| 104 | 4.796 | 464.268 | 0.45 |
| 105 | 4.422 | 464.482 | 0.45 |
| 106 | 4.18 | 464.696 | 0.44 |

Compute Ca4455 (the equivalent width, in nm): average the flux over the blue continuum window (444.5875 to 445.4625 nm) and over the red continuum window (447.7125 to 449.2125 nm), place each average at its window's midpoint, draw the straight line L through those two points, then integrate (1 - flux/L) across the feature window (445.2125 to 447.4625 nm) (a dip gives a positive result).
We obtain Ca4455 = 0.12 nm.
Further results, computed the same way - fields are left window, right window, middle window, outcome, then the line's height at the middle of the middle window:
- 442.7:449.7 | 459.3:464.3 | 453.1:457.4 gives -0.10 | 4.43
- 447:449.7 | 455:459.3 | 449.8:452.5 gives -0.17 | 4.31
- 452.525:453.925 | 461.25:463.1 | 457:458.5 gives -0.14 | 4.28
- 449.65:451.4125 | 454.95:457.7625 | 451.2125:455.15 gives 0.24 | 4.63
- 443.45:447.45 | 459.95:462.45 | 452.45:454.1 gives 0.07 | 4.3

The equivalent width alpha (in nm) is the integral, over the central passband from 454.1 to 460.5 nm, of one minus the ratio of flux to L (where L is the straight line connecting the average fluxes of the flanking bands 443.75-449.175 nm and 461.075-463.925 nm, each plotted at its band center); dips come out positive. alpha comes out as -0.21 nm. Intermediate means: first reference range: 4.01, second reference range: 4.71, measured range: 4.63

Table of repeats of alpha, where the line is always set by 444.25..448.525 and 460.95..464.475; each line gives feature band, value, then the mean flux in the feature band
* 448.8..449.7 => -0.083 nm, 4.47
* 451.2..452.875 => -0.099 nm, 4.47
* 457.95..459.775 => -0.015 nm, 4.58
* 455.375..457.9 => -0.172 nm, 4.74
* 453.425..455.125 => -0.026 nm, 4.39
